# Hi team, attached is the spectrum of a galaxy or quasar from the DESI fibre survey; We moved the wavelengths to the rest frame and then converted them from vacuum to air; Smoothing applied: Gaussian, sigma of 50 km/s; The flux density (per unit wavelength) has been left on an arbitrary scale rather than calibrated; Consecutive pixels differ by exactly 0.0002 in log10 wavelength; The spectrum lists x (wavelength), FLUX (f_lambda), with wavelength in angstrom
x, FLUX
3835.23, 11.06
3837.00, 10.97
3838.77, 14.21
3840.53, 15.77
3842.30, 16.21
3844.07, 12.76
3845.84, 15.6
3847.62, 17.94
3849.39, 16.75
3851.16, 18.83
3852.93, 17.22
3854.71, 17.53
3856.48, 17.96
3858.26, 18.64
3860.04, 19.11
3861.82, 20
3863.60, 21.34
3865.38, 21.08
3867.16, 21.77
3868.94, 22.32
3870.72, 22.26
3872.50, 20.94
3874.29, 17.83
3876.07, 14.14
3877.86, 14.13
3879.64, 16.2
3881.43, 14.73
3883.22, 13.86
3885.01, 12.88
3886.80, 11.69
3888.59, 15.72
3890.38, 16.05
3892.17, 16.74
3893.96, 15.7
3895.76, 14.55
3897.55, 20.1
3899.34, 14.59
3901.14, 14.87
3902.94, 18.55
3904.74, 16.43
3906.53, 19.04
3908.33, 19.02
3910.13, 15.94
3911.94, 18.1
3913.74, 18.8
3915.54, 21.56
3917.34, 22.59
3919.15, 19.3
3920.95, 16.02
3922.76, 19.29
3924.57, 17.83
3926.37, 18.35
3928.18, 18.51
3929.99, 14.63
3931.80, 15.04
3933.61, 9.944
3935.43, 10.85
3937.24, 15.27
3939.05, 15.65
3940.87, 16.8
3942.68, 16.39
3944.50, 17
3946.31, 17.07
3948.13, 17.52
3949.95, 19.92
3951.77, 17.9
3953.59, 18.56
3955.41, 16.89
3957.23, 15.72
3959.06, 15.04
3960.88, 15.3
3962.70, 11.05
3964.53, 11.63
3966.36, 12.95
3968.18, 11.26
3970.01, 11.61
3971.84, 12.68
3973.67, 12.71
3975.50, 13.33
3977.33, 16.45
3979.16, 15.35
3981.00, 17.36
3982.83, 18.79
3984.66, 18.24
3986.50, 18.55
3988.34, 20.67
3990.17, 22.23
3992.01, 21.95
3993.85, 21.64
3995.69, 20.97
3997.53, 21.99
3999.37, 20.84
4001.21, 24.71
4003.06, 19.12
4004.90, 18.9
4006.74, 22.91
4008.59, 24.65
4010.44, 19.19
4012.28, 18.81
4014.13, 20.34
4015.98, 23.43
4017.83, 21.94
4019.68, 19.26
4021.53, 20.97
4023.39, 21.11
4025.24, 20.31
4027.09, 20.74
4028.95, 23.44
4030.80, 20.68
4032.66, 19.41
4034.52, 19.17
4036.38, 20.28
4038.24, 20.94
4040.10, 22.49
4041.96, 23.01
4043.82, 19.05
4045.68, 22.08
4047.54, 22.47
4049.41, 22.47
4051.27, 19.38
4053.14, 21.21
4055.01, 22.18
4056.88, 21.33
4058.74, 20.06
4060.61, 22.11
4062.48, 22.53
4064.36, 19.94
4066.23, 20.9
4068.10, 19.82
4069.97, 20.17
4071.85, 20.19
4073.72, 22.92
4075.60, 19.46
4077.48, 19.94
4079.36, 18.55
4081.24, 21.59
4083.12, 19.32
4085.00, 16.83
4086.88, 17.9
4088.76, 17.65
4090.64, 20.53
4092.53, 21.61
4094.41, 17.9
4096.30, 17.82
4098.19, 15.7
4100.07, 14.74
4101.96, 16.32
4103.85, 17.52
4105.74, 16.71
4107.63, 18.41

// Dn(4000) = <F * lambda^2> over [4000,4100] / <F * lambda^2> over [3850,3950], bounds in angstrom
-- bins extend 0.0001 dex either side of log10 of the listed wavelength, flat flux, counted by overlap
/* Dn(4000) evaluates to 1.28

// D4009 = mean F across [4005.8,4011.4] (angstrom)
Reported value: 22.2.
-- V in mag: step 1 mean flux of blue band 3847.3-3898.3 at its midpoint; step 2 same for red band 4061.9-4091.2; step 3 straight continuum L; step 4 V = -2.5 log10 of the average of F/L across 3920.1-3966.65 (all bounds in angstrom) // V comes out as 0.157 mag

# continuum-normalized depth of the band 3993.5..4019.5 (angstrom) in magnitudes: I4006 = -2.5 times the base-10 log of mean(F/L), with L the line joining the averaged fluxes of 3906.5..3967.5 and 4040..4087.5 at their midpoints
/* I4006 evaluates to -0.14 mag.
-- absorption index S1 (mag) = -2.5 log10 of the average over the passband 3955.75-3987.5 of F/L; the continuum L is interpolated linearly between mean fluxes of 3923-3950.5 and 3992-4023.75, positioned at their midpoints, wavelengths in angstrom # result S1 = 0.262 mag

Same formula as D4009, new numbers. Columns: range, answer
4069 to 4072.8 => 20.2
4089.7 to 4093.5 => 21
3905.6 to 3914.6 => 18.2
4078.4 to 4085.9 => 19.1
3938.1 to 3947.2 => 16.6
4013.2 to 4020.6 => 21.2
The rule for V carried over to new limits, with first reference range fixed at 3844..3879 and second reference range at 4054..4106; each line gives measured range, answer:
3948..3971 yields 0.26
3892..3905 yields 0.14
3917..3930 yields 0.02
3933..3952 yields 0.19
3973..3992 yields 0.08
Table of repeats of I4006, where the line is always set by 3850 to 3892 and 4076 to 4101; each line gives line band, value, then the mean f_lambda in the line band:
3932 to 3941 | 0.303 mag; 13.5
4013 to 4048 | -0.156 mag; 21.1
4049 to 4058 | -0.158 mag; 21.2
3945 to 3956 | -0.002 mag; 18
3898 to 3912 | 0.042 mag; 17.1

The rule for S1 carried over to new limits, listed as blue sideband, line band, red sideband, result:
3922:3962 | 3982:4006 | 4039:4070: -0.115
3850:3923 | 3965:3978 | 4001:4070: 0.457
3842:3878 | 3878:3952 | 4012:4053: 0.163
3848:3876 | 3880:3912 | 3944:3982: 0.123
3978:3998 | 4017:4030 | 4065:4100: -0.084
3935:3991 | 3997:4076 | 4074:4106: -0.216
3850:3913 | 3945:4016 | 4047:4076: 0.095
